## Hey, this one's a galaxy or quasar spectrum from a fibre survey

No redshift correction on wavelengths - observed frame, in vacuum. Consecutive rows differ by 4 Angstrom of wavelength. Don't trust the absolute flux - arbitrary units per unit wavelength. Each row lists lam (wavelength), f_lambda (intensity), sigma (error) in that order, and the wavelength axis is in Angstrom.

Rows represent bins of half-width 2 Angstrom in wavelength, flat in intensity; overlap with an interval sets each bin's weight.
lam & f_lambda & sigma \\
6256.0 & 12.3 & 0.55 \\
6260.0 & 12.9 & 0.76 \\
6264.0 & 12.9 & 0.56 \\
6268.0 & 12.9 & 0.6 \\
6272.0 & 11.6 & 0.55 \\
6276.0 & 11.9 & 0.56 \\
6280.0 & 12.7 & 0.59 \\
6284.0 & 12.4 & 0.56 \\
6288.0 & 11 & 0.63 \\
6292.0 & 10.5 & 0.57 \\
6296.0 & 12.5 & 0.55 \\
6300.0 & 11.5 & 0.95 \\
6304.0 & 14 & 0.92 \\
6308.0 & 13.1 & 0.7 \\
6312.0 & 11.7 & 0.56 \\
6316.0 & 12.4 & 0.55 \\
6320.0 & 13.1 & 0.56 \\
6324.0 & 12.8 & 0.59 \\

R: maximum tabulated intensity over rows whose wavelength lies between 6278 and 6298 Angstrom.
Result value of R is 12.7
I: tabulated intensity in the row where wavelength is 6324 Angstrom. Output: 12.8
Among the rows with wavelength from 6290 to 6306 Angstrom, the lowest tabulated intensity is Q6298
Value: 10.5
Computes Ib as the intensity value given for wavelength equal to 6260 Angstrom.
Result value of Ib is 12.9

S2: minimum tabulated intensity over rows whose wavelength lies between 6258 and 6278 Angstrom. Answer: 11.6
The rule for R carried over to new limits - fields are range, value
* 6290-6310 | 14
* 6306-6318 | 13.1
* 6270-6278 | 11.9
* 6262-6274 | 12.9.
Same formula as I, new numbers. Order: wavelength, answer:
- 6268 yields 12.9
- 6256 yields 12.3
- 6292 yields 10.5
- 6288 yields 11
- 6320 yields 13.1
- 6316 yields 12.4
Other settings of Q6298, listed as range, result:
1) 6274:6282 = 11.9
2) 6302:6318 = 11.7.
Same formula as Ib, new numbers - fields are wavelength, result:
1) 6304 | 14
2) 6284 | 12.4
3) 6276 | 11.9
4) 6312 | 11.7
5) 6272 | 11.6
